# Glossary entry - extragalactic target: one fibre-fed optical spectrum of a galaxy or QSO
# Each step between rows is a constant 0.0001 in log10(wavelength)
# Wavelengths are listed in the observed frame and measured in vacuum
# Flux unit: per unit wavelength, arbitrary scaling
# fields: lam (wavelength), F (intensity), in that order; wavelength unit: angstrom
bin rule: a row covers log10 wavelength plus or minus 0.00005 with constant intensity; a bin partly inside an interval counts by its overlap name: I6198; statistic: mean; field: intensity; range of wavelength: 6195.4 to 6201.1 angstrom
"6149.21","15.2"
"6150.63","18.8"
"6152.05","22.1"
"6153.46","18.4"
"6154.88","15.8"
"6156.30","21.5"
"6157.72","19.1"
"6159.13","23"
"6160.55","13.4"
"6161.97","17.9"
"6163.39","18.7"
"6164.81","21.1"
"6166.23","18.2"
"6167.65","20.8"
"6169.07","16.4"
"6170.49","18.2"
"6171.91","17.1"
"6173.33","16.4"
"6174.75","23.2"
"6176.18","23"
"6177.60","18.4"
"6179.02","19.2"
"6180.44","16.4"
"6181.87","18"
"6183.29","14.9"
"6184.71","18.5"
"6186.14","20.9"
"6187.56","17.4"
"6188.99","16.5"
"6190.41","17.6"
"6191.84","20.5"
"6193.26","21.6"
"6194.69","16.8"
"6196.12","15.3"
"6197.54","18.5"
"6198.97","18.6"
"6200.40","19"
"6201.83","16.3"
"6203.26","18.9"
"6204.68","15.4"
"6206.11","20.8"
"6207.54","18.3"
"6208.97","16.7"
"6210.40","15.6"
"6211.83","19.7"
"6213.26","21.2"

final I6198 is 17.8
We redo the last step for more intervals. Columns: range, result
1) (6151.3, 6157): 19.4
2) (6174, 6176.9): 23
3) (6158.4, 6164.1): 18.3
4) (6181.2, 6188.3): 17.9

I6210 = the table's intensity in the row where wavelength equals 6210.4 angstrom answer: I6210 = 15.6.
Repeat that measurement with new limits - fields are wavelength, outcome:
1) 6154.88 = 15.8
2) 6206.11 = 20.8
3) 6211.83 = 19.7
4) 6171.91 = 17.1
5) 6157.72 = 19.1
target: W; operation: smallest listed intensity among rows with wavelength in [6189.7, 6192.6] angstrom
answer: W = 17.6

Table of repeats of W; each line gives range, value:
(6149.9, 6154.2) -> 18.4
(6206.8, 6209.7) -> 16.7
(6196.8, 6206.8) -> 15.4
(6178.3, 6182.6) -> 16.4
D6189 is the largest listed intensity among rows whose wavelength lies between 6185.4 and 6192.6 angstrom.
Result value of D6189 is 20.9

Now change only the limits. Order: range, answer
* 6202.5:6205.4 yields 18.9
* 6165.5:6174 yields 20.8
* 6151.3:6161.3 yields 23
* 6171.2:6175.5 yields 23.2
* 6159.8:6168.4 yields 21.1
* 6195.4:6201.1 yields 19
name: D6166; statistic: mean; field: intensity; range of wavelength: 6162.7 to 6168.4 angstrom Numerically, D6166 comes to 19.7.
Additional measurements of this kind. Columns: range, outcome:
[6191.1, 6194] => 21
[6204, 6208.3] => 18.2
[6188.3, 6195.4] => 18.6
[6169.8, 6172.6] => 17.7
